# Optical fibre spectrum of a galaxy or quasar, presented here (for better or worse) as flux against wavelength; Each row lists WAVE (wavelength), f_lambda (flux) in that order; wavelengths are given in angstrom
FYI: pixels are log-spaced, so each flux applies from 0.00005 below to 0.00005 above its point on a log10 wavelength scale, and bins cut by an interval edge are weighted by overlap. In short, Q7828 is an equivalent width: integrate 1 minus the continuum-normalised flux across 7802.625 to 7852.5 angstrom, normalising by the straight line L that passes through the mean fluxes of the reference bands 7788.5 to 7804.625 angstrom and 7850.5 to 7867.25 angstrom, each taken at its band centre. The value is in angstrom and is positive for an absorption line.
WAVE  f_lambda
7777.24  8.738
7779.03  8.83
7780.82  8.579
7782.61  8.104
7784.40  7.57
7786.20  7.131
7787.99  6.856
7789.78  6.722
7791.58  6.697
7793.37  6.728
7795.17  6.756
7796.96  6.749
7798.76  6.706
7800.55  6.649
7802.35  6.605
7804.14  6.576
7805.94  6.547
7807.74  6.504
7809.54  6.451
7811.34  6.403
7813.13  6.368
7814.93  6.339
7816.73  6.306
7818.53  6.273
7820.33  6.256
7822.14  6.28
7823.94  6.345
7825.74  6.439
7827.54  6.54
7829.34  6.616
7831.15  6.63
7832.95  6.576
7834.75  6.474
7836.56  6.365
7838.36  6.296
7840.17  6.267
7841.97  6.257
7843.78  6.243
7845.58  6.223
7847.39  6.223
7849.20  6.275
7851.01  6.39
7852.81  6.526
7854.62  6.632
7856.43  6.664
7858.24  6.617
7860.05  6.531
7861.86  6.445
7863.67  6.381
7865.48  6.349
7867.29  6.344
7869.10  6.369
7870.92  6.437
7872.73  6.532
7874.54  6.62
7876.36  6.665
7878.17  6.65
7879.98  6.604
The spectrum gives 1.6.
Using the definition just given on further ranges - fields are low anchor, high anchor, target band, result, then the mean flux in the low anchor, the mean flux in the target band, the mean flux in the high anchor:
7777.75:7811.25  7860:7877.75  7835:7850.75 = 0.9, 7.05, 6.28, 6.47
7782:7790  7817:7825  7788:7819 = 1.0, 7.3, 6.57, 6.29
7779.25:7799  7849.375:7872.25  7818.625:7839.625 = 1.1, 7.22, 6.43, 6.47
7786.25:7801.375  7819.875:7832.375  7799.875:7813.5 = 0.2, 6.76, 6.52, 6.45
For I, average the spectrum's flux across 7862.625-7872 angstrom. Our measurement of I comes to 6.38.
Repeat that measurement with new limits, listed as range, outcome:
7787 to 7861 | 6.49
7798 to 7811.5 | 6.56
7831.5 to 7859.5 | 6.41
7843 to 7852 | 6.28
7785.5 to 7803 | 6.76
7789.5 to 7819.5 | 6.55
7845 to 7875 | 6.44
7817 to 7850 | 6.36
